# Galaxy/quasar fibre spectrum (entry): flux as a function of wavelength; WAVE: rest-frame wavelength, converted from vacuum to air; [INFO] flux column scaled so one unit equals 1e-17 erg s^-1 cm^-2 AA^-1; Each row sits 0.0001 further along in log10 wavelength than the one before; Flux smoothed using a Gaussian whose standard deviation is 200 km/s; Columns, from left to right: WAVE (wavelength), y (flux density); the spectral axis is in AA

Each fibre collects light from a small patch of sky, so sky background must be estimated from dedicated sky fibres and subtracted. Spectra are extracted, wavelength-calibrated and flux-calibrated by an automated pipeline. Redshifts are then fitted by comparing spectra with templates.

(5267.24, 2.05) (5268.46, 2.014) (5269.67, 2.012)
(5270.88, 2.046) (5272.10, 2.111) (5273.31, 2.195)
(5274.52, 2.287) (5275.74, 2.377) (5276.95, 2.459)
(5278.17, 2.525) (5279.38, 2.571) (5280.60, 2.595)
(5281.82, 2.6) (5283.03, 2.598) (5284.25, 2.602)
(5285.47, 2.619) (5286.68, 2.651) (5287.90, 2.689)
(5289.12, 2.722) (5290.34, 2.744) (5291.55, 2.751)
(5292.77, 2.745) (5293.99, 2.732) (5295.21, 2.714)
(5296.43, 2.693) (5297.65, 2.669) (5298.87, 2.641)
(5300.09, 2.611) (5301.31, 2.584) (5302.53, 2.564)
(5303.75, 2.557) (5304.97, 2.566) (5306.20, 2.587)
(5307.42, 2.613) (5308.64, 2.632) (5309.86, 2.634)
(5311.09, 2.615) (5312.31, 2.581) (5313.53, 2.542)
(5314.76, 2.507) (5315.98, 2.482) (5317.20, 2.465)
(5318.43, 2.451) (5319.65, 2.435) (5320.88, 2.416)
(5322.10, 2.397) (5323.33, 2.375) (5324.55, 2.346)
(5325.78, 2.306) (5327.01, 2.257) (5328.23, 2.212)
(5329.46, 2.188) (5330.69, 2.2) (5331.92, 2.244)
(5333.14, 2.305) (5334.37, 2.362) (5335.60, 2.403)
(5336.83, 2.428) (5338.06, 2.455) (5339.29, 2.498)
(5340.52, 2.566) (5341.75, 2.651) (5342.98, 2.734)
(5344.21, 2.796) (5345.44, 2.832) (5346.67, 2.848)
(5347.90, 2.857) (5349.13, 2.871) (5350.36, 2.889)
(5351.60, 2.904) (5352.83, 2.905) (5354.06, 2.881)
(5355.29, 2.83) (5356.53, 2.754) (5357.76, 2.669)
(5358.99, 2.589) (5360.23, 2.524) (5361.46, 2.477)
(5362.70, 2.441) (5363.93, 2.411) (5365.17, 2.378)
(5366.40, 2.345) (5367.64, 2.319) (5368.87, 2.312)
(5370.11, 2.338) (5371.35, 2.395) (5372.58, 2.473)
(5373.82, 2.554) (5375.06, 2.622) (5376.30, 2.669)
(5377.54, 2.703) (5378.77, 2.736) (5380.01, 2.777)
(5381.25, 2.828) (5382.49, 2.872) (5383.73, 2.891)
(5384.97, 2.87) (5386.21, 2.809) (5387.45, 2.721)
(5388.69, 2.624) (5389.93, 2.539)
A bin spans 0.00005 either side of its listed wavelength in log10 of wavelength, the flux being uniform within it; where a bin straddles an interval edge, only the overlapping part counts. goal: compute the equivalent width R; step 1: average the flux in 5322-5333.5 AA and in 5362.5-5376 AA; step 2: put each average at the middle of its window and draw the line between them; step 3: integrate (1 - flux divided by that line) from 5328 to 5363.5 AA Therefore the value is -3.9 AA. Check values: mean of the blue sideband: 2.28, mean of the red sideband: 2.42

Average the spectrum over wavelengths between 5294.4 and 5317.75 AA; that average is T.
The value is 2.59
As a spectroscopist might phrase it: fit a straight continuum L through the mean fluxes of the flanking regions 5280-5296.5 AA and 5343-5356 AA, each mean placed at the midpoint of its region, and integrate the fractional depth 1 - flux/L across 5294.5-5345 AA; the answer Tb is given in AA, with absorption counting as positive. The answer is 4.9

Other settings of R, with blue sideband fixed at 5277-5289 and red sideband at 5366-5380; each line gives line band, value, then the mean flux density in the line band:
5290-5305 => -0.4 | 2.66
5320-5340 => 1.7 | 2.34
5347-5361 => -1.4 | 2.79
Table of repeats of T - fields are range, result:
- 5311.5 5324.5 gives 2.46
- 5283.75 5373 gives 2.56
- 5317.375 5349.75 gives 2.48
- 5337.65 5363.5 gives 2.71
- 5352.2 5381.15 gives 2.57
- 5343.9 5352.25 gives 2.86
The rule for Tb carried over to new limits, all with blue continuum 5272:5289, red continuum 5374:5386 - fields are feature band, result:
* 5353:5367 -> 0.7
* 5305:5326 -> 0.8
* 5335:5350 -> 0.0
